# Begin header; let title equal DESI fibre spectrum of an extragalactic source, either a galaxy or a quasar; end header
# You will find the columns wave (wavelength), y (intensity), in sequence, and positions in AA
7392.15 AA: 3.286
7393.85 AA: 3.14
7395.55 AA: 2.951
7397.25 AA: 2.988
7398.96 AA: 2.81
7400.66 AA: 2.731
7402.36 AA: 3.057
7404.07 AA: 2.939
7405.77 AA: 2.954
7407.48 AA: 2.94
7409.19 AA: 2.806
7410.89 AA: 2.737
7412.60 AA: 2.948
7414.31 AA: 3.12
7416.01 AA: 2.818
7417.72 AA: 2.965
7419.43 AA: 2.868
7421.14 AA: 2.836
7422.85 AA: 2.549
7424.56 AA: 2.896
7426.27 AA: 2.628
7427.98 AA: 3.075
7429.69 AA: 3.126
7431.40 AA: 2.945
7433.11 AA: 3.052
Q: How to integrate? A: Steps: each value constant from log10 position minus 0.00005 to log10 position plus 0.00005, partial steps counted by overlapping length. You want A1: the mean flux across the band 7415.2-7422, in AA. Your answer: 2.87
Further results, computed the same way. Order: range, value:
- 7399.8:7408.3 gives 2.93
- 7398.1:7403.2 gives 2.87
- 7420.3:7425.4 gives 2.76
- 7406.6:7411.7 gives 2.83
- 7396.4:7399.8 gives 2.89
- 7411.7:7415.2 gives 3.03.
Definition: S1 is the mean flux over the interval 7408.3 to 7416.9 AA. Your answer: 2.89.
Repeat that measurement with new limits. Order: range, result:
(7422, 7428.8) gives 2.79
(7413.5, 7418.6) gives 2.97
